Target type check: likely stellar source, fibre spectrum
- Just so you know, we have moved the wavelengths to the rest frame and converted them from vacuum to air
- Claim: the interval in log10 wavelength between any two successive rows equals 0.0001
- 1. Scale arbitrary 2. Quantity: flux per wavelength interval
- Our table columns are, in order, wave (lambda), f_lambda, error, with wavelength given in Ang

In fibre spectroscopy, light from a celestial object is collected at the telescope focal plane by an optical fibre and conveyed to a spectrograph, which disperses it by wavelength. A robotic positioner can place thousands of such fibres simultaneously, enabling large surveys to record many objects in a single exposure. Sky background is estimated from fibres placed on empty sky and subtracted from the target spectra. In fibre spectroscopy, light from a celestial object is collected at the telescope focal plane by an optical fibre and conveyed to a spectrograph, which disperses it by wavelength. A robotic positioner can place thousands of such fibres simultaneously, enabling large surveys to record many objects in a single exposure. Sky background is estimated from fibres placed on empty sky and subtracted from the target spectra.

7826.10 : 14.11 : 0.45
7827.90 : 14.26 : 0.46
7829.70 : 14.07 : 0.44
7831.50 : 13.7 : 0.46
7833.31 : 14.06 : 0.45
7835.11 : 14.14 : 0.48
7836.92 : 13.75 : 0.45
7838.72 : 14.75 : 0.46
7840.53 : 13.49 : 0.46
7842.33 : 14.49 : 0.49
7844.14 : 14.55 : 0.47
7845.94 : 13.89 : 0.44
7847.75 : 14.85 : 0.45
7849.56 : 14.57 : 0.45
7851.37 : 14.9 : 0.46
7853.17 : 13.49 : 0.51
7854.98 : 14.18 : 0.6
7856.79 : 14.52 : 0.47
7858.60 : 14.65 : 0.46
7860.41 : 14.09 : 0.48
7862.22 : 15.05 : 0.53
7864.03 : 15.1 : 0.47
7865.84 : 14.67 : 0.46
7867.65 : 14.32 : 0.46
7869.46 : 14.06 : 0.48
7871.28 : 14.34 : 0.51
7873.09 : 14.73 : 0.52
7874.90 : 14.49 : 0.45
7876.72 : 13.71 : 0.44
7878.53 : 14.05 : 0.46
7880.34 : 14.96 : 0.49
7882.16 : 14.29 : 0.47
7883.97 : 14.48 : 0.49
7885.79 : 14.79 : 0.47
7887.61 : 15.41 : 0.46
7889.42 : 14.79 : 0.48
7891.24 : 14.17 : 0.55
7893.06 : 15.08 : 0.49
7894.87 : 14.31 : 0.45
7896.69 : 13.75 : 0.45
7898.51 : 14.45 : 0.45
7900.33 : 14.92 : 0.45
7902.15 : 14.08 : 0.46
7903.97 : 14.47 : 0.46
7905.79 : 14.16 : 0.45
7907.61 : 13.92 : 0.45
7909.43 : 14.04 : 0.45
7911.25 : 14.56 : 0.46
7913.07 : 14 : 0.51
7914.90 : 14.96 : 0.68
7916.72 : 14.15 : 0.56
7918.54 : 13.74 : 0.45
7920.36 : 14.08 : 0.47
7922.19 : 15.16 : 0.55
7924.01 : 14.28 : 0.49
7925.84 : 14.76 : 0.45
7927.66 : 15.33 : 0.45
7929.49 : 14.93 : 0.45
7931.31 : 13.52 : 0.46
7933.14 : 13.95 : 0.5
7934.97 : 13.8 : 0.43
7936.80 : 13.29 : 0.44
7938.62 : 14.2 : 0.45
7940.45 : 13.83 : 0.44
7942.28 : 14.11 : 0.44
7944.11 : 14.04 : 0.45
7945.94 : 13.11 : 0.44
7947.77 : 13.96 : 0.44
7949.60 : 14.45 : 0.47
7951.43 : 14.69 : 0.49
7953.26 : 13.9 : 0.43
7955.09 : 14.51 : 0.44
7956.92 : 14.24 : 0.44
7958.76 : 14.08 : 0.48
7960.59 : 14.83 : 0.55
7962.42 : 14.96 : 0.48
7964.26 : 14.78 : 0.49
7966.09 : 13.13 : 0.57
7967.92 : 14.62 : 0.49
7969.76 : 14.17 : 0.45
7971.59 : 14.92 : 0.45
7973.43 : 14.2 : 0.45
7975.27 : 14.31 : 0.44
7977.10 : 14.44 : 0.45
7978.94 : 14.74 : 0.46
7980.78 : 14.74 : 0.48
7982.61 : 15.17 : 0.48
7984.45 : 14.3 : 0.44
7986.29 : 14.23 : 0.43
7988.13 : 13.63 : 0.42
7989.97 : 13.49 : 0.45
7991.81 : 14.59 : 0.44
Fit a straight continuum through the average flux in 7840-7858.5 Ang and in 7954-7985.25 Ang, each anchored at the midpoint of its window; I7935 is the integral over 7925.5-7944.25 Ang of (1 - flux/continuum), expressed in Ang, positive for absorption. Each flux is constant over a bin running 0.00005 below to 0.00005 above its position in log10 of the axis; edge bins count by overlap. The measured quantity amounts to 0.4 Ang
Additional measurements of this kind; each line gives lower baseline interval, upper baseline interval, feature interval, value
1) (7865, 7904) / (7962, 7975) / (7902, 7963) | 0.73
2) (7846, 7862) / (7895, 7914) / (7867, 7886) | -0.06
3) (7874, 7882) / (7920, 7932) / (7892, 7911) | 0.17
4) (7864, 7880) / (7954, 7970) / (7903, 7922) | 0.17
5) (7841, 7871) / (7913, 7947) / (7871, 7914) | -0.32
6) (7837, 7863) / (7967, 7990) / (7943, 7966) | 0.25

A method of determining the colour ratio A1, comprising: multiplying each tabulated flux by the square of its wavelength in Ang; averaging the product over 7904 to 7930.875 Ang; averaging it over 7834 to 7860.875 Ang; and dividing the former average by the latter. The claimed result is 1.03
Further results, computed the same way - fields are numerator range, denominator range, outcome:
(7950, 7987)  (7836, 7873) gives 1.03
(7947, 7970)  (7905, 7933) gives 1.01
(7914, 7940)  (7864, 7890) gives 1.00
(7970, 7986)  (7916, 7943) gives 1.04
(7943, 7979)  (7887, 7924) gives 1.01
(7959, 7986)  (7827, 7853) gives 1.05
